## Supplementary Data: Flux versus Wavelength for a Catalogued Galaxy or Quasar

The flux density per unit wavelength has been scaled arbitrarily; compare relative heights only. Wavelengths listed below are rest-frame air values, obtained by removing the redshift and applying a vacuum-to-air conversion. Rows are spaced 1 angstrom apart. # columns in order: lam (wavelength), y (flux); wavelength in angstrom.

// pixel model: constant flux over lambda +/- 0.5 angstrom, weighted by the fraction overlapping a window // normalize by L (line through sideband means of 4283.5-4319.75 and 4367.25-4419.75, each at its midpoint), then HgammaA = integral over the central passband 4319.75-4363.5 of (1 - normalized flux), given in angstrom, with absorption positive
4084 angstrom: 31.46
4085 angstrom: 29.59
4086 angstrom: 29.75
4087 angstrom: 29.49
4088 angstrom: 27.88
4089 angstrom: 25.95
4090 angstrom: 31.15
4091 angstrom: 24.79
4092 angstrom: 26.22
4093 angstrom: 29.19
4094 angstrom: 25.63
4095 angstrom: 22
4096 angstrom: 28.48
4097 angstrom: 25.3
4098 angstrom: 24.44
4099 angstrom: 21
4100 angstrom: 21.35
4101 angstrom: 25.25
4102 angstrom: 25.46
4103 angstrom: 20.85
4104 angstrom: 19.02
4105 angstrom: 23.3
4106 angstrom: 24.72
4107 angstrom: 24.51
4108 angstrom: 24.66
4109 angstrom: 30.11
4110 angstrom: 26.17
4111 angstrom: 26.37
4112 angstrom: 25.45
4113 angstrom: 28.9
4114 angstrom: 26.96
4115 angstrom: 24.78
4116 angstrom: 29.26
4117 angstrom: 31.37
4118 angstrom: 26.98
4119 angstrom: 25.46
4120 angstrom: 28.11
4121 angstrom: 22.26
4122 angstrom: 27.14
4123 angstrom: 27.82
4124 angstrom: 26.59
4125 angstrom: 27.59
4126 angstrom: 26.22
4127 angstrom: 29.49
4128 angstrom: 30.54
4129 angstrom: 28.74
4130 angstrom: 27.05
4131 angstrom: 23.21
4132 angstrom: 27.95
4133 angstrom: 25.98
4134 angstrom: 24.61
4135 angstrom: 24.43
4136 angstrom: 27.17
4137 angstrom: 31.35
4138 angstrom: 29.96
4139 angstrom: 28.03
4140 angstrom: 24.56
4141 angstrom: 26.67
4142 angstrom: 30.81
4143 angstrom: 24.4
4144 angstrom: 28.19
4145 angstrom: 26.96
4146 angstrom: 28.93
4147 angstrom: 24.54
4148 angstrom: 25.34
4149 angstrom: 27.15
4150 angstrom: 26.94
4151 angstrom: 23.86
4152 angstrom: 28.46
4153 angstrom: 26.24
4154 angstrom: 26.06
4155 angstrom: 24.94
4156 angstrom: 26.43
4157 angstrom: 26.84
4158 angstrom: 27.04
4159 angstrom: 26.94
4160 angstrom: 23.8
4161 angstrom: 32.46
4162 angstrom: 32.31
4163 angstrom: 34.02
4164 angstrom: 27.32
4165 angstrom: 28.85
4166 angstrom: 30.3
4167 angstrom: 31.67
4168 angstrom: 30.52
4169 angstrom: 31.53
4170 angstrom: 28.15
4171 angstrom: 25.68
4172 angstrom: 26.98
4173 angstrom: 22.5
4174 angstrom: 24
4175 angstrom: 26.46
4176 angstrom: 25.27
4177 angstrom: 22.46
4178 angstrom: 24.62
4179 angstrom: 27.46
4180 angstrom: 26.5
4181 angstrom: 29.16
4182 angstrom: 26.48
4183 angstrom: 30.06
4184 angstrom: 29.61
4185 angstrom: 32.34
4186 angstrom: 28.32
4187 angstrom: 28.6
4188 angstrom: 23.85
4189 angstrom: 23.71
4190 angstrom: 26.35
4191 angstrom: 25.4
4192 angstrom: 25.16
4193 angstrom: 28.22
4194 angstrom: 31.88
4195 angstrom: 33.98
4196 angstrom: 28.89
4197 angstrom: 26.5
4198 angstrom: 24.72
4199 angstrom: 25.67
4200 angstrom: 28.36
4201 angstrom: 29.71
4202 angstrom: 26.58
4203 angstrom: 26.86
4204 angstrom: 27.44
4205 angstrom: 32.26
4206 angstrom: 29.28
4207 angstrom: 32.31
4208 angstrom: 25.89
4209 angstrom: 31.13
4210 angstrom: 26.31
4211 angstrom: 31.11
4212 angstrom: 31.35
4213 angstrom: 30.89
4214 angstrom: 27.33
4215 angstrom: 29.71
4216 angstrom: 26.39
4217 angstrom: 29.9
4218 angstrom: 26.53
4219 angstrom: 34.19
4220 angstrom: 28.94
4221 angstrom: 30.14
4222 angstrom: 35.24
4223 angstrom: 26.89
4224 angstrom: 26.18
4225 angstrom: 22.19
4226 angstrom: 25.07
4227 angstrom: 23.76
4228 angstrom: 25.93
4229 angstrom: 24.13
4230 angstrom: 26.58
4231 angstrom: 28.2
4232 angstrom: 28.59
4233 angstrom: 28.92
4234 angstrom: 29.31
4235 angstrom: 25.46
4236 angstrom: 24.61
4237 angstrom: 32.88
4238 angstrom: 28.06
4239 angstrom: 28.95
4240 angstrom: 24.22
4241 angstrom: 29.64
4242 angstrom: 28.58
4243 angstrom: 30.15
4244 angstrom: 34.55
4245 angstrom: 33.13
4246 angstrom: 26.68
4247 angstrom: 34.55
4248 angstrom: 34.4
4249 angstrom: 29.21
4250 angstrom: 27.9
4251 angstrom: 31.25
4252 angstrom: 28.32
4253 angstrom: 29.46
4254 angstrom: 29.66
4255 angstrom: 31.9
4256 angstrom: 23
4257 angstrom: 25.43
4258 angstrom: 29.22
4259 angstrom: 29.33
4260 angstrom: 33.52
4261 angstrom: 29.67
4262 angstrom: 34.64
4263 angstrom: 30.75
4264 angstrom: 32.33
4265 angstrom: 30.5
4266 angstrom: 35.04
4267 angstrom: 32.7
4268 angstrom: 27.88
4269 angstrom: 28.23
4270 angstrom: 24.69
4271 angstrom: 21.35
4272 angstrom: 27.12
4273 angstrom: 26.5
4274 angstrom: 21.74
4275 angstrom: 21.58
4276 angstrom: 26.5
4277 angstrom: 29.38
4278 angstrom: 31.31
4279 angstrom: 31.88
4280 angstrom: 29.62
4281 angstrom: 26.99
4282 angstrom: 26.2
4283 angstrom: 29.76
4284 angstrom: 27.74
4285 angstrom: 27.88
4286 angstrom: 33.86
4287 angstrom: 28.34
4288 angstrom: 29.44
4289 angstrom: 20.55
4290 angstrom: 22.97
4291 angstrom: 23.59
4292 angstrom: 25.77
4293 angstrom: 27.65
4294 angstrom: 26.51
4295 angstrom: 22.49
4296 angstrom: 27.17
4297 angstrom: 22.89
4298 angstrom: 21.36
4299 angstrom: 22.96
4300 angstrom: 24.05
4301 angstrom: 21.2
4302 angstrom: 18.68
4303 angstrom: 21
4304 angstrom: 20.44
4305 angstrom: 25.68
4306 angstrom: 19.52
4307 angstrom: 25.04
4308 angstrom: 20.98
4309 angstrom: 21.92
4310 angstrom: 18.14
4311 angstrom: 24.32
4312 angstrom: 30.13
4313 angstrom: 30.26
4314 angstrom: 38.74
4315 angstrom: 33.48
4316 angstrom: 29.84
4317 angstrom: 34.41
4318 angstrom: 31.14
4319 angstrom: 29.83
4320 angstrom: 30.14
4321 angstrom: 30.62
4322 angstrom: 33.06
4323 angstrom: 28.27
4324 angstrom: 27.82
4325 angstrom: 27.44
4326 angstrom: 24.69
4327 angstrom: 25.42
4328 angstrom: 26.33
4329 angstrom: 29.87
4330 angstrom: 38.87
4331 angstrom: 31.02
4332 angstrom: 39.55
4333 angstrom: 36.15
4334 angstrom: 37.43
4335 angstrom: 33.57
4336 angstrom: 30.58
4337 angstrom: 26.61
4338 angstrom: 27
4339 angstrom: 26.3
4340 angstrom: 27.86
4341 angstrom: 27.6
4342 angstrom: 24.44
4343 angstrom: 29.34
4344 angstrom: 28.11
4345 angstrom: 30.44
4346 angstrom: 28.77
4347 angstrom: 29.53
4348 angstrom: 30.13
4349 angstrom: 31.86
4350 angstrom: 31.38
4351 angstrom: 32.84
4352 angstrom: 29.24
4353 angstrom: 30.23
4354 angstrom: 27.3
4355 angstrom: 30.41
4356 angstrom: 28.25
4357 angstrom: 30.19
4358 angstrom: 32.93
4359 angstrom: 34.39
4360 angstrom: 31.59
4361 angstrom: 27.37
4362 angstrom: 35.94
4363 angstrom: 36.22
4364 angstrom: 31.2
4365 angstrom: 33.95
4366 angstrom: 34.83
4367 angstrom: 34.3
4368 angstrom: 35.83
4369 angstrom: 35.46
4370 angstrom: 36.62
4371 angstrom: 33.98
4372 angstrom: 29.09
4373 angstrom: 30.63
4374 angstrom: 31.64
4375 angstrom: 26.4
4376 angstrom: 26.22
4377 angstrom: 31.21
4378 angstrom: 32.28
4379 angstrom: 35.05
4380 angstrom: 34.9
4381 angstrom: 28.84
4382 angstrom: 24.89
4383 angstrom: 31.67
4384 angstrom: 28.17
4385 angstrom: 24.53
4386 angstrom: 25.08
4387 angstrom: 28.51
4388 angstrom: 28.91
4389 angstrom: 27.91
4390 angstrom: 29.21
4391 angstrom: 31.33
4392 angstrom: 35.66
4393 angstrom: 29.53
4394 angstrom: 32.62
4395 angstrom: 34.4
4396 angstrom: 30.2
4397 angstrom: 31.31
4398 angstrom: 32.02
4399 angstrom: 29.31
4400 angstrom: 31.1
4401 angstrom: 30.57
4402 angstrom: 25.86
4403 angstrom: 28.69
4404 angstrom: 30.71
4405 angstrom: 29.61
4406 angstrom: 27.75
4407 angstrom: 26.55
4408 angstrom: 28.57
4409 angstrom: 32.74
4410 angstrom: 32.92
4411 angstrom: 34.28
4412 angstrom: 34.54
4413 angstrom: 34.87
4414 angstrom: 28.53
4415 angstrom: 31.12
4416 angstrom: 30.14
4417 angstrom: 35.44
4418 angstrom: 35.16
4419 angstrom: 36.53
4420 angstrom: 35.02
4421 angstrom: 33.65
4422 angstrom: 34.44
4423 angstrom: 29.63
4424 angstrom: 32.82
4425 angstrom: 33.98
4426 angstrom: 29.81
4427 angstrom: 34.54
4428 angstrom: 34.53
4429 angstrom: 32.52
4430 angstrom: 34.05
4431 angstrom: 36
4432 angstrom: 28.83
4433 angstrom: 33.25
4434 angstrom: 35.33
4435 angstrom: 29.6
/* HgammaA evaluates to -3.6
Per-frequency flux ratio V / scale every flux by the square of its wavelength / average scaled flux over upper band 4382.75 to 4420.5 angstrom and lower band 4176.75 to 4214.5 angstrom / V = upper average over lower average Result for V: 1.21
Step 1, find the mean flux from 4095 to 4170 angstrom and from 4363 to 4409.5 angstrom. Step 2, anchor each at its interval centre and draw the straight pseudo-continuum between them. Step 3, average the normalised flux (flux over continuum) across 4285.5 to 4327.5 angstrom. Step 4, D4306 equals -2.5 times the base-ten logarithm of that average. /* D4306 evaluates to 0.13 mag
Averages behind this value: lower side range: 26.8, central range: 26.2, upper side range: 30.7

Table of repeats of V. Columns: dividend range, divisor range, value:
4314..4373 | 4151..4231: 1.20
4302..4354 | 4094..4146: 1.21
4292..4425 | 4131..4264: 1.14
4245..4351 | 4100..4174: 1.13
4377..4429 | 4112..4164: 1.30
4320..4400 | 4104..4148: 1.28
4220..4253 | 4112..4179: 1.10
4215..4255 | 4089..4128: 1.18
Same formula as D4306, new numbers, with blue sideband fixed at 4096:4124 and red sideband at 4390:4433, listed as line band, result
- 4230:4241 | 0.010 mag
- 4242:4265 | -0.066 mag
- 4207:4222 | -0.069 mag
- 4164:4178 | -0.014 mag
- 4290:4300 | 0.205 mag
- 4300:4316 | 0.198 mag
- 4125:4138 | -0.056 mag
